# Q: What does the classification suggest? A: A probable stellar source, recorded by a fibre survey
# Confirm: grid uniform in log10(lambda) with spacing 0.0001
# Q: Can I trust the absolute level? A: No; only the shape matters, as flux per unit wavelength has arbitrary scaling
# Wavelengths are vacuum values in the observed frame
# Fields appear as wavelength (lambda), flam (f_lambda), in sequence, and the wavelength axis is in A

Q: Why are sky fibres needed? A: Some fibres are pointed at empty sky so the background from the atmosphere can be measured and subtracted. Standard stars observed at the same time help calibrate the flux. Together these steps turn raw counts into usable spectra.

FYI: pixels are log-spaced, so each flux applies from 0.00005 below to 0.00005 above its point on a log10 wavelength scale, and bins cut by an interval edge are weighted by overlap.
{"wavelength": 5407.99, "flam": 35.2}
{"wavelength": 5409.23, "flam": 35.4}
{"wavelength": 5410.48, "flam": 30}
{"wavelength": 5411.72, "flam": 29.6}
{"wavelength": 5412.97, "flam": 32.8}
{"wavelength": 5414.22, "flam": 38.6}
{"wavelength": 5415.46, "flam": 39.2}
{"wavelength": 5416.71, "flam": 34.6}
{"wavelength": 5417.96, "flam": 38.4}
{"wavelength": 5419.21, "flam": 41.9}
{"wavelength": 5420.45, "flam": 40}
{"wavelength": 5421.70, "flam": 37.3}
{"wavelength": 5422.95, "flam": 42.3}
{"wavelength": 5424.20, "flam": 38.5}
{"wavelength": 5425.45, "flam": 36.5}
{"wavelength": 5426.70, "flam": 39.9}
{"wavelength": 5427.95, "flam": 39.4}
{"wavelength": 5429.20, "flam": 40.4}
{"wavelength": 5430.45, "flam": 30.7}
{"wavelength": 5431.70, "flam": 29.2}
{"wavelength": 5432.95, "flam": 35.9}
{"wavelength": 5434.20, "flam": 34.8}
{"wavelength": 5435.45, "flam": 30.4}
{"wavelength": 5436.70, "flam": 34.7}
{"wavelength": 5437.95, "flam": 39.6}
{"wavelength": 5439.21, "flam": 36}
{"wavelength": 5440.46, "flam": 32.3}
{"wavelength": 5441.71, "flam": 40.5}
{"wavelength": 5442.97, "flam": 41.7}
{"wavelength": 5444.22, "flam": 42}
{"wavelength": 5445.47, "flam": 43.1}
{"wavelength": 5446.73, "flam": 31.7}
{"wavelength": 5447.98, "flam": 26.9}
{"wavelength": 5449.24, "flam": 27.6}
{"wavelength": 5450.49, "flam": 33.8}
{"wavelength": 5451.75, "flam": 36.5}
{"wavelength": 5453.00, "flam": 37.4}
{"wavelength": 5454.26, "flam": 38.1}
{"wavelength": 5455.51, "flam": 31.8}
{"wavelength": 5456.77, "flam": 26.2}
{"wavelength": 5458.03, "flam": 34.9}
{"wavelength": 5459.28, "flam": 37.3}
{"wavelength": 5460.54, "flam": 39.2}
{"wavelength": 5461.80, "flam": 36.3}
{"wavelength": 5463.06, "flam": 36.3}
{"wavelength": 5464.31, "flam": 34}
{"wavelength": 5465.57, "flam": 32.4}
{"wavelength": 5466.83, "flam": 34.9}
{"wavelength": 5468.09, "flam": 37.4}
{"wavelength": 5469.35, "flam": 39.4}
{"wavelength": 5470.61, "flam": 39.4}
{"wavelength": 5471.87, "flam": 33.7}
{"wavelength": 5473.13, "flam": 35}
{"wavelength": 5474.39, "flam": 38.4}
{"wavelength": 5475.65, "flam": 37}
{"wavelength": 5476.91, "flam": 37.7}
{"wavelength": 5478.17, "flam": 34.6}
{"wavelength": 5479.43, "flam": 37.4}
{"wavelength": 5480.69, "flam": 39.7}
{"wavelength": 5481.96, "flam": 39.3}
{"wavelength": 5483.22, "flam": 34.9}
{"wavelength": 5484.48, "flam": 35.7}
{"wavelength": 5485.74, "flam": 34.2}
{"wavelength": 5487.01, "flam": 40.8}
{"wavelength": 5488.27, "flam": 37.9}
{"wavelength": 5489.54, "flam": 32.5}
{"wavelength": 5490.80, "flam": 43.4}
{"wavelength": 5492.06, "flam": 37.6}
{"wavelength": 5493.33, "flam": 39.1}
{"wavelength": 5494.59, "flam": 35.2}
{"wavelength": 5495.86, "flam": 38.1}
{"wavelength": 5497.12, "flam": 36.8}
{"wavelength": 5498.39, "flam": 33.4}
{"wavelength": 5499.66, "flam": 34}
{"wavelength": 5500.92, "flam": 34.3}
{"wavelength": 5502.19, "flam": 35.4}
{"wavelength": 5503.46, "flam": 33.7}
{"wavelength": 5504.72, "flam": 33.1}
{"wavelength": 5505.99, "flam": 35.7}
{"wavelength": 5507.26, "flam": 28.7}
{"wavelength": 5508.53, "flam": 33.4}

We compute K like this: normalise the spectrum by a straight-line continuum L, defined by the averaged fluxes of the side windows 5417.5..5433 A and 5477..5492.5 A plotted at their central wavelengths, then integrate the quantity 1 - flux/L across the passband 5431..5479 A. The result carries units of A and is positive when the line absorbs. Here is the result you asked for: 2.7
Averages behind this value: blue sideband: 37.8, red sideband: 37.4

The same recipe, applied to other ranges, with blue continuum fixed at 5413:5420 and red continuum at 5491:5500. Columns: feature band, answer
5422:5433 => 0.3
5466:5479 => 0.2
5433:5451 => 1.1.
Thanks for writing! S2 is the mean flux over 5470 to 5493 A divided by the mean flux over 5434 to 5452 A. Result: 1.05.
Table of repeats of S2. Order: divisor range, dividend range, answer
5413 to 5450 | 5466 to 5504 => 1.00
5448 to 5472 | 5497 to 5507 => 0.98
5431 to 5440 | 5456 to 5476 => 1.04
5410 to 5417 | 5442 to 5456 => 1.04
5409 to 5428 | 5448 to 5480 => 0.95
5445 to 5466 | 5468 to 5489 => 1.08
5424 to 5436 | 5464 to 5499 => 1.04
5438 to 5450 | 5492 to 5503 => 1.00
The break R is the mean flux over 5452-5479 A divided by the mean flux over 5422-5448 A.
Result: 1.0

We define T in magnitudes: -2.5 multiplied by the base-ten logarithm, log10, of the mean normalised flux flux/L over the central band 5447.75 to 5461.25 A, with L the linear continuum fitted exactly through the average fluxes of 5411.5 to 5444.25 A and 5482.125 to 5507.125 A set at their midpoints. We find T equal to 0.08 mag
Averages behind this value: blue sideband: 36.9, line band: 33.8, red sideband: 36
